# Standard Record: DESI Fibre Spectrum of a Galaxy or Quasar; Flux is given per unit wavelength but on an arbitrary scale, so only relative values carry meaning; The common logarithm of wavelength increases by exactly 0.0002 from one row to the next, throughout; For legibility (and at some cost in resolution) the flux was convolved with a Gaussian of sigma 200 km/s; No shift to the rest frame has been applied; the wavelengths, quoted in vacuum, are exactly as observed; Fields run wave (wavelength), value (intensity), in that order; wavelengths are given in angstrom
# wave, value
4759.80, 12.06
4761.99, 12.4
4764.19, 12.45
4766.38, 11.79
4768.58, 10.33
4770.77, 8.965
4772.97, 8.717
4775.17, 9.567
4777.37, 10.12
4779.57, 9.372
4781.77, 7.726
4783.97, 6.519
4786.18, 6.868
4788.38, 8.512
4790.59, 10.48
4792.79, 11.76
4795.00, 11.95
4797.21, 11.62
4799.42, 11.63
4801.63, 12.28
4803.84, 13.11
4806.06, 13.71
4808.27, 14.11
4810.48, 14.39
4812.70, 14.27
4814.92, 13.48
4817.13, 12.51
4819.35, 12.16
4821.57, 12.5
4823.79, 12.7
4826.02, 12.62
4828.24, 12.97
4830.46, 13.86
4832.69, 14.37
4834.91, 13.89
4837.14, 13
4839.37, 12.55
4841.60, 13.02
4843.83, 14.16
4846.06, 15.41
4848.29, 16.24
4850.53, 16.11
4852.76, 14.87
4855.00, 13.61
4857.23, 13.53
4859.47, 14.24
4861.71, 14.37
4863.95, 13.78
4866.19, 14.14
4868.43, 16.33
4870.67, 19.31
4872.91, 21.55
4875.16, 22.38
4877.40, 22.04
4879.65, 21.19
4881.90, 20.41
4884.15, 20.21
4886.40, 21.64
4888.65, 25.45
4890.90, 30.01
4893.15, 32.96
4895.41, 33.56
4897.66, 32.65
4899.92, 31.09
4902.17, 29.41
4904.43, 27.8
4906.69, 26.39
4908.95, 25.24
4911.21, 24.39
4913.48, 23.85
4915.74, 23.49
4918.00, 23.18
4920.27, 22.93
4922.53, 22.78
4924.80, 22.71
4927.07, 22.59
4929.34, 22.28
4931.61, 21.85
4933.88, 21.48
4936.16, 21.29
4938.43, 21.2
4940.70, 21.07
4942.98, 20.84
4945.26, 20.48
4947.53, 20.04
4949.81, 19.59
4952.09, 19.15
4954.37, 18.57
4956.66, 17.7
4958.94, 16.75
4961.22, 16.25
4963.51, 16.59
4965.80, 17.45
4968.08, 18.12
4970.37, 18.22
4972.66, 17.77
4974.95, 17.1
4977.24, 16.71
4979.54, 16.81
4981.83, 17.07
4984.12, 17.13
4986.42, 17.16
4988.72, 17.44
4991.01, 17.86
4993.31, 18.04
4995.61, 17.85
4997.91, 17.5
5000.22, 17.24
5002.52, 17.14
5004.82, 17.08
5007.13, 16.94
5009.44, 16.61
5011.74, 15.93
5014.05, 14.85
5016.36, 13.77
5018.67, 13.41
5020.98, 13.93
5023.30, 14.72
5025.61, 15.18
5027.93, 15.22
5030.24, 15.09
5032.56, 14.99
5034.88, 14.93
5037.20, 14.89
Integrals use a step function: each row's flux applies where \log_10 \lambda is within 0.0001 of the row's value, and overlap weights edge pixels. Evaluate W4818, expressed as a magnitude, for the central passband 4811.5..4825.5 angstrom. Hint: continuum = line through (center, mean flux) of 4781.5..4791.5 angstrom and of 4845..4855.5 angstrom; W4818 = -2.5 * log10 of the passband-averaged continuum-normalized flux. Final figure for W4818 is -0.113 mag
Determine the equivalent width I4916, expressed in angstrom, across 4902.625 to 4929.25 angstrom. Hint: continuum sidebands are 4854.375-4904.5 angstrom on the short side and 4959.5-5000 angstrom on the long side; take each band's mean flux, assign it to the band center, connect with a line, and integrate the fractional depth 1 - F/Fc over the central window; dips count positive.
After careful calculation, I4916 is -4.8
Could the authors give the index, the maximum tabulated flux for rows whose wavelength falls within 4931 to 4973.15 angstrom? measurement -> 21.85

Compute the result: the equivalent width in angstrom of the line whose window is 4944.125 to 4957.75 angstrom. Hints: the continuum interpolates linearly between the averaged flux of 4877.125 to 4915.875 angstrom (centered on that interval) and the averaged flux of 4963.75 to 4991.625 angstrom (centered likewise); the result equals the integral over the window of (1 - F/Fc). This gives 0.73 angstrom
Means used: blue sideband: 26.4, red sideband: 17.4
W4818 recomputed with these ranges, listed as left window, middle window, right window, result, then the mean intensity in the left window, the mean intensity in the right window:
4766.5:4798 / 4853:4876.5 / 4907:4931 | 0.11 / 9.52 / 23.4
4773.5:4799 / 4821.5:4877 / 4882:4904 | 0.34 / 9.54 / 28.2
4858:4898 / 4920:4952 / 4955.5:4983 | -0.14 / 21.7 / 17.2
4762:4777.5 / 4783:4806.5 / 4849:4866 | 0.09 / 10.4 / 14.4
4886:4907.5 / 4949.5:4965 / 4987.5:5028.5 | 0.25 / 29.4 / 16.2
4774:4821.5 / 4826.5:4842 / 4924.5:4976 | -0.01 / 11.3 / 19.5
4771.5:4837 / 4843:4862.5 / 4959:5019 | -0.13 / 11.7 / 16.9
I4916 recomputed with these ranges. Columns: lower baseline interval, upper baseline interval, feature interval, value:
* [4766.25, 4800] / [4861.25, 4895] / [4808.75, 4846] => 4.2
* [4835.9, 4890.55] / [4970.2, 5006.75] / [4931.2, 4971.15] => -4.4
